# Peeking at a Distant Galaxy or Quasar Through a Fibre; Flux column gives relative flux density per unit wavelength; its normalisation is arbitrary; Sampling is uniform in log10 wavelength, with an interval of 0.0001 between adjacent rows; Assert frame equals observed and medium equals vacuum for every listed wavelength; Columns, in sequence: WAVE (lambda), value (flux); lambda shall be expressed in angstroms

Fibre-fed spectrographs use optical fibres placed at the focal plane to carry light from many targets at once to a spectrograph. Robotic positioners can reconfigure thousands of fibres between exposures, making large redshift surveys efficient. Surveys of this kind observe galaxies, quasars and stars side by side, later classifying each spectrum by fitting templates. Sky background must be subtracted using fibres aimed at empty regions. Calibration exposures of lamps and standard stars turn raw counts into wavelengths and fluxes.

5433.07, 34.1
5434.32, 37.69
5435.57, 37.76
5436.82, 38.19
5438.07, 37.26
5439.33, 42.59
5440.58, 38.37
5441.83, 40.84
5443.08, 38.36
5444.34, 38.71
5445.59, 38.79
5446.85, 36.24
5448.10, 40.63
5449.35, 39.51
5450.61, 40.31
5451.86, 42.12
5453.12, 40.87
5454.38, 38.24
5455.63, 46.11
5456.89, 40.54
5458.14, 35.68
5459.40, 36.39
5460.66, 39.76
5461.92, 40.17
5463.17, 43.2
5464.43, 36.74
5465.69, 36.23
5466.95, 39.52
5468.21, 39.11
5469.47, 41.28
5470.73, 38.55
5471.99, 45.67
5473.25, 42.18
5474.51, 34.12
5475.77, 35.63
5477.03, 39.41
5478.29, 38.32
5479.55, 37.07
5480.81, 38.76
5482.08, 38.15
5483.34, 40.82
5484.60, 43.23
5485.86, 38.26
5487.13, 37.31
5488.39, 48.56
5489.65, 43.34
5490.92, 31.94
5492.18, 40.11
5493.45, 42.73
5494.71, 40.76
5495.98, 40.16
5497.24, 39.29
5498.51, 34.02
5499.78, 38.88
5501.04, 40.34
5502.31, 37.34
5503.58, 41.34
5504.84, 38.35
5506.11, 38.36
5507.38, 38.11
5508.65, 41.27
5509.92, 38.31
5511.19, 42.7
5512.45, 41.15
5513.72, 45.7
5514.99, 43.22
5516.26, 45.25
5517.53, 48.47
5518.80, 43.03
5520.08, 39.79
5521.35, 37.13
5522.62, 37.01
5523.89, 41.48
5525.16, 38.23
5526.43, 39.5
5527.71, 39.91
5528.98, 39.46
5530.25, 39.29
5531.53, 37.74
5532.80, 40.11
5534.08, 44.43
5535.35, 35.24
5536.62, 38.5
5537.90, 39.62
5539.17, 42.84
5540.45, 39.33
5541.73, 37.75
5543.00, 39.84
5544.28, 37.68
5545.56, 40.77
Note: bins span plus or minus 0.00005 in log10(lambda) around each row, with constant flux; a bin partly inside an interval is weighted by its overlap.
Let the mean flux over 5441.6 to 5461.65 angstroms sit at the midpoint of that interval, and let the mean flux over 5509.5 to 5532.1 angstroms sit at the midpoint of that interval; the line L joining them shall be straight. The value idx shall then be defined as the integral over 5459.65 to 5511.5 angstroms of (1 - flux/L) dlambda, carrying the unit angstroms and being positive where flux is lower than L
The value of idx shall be 1.0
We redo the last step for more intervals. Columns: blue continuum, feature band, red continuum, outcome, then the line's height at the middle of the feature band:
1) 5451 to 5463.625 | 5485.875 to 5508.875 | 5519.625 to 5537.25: 0.1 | 39.6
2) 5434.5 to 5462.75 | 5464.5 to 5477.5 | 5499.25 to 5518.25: 0.3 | 40.1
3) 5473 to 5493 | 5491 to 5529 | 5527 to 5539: -0.9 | 39.4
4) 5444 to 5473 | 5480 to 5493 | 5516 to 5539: 0.0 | 40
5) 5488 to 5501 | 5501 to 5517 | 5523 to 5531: -0.5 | 39.7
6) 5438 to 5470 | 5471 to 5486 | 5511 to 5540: 0.3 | 40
